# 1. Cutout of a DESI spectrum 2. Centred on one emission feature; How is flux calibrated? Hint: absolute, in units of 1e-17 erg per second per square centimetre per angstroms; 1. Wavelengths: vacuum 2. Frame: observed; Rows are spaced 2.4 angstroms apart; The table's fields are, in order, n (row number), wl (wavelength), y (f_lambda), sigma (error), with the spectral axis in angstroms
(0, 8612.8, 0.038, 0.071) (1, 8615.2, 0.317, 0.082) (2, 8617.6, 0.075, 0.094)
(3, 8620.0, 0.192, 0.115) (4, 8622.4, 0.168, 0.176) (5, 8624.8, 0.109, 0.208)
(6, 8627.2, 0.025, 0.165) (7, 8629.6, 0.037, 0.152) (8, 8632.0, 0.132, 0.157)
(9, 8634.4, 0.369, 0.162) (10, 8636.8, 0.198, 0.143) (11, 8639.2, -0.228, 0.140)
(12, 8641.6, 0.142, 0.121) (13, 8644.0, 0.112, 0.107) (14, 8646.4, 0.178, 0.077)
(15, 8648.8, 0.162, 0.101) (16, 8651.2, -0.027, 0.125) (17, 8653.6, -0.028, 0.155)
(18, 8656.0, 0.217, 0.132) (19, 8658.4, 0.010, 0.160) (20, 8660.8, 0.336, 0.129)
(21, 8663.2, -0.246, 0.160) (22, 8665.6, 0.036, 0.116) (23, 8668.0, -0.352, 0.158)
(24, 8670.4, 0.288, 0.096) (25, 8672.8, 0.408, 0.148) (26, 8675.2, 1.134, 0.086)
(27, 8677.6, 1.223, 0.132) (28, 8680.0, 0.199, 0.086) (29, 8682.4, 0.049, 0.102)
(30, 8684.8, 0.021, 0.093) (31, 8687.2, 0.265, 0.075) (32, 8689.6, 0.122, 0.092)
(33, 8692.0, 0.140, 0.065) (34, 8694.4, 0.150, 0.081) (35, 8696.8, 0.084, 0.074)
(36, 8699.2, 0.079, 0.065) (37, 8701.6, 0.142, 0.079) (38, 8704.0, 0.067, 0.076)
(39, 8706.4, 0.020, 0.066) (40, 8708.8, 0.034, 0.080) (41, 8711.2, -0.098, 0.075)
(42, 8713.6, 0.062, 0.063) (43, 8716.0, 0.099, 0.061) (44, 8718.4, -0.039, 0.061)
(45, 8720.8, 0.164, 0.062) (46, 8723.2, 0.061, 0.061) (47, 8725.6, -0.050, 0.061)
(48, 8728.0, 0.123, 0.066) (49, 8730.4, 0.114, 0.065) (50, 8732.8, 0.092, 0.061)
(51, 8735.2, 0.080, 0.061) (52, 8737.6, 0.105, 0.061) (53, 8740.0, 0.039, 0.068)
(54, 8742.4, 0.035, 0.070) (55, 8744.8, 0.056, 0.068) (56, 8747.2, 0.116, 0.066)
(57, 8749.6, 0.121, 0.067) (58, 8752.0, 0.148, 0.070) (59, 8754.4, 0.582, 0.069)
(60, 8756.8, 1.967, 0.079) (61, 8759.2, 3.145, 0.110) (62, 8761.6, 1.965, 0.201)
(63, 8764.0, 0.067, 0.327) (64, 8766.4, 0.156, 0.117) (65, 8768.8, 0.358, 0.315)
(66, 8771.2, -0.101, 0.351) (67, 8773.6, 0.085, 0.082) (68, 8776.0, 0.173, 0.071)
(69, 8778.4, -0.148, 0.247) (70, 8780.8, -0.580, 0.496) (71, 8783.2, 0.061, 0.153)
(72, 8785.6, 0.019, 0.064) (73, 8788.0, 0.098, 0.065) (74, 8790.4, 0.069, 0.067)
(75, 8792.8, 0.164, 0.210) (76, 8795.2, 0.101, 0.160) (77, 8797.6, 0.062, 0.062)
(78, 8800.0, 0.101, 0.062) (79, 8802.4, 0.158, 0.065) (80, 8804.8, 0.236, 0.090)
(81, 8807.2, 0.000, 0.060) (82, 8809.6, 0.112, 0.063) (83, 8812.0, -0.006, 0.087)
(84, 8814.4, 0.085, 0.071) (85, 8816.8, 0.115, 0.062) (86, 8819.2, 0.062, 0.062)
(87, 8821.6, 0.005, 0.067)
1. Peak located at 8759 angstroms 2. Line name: [O III] 5007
